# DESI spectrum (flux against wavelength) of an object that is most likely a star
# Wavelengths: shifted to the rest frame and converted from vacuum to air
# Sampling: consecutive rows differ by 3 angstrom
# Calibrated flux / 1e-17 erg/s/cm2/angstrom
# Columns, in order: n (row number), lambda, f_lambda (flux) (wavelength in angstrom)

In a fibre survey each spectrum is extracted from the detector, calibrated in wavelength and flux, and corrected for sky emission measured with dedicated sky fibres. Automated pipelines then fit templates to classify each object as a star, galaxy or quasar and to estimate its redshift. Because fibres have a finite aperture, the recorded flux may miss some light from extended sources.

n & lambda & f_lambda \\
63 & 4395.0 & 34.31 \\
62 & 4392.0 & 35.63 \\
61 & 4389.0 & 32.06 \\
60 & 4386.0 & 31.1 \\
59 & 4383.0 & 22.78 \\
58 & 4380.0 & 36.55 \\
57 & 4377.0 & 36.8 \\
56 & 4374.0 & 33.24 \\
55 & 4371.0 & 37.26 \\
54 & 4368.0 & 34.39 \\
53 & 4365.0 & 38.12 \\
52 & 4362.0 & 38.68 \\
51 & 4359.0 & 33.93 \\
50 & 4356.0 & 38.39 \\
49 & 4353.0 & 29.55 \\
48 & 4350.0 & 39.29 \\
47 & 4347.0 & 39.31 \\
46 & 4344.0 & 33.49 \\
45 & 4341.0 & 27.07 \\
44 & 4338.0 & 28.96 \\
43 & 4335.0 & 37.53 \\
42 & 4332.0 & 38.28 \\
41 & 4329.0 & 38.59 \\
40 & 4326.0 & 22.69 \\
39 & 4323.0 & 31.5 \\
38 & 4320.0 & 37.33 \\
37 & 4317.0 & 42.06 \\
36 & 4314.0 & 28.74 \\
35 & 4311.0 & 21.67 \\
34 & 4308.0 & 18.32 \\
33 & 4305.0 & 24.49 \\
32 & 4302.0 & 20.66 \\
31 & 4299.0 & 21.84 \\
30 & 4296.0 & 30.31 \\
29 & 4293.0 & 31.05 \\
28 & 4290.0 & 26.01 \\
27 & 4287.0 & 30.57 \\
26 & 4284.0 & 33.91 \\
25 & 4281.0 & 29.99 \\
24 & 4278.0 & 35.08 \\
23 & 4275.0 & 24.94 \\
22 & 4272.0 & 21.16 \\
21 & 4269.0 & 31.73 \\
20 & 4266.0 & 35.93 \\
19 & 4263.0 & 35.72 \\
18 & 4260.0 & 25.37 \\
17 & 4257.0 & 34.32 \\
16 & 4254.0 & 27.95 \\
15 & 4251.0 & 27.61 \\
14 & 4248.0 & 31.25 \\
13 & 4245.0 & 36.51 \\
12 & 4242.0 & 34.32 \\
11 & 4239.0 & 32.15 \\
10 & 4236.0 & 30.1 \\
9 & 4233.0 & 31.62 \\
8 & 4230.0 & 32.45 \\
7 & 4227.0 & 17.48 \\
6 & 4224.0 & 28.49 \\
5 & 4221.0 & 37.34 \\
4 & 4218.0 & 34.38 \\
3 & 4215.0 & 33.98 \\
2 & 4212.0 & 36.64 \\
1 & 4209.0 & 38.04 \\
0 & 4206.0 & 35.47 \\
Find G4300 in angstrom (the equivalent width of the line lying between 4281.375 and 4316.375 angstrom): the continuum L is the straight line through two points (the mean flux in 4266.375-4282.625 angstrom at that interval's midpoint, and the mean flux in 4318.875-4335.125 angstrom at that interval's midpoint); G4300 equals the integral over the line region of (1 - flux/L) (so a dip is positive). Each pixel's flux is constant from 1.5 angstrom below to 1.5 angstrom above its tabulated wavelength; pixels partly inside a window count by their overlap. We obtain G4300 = 5.2 angstrom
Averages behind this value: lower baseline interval 29.1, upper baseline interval 34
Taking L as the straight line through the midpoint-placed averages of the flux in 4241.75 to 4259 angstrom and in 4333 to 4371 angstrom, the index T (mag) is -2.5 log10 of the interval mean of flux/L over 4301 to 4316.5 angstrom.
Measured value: 0.36 mag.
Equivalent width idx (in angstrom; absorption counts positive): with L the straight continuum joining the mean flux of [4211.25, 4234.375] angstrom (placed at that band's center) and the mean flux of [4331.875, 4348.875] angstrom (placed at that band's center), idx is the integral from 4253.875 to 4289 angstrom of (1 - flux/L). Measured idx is 2.0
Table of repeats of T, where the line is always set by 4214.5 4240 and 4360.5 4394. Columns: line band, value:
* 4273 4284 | 0.06 mag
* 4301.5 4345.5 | 0.09 mag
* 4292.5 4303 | 0.25 mag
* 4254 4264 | 0.02 mag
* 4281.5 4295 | 0.06 mag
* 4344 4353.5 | -0.09 mag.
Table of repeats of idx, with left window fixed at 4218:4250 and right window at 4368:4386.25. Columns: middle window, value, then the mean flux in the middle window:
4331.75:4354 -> -0.90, 34.1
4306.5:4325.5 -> 1.66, 29.6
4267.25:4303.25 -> 4.21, 28.2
